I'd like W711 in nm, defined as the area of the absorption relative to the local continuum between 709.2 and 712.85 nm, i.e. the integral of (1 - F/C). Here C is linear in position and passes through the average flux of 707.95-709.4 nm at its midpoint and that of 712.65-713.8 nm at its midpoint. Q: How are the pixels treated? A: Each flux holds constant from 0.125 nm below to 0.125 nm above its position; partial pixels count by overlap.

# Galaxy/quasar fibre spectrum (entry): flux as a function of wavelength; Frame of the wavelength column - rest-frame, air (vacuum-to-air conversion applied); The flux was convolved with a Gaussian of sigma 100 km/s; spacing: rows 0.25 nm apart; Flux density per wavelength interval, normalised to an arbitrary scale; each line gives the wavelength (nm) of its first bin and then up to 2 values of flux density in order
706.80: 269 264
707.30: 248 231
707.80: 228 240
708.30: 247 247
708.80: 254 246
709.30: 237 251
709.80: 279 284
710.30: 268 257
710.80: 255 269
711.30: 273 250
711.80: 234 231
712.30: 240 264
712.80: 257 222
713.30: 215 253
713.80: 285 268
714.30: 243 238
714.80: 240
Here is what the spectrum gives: -0.19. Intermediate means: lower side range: 245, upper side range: 243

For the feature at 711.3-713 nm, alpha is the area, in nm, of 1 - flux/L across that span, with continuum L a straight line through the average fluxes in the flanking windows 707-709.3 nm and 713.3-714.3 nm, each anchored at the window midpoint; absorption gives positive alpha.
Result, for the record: 0.05 nm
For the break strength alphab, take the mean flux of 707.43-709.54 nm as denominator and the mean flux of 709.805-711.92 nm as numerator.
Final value 1.1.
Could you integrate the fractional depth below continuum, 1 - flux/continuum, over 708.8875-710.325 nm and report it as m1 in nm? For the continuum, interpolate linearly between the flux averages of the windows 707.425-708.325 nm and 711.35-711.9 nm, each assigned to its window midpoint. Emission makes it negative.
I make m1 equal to -0.12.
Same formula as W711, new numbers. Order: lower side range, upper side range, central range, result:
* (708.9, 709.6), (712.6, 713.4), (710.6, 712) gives -0.09 nm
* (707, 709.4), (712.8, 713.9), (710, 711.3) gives -0.12 nm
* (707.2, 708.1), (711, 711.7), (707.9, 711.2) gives -0.09 nm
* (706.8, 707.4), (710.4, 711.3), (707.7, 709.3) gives 0.10 nm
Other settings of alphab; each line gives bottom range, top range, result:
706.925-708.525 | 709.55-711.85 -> 1.08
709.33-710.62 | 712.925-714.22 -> 0.93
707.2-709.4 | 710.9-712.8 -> 1.04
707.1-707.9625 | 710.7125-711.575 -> 1.11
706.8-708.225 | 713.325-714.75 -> 1.04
